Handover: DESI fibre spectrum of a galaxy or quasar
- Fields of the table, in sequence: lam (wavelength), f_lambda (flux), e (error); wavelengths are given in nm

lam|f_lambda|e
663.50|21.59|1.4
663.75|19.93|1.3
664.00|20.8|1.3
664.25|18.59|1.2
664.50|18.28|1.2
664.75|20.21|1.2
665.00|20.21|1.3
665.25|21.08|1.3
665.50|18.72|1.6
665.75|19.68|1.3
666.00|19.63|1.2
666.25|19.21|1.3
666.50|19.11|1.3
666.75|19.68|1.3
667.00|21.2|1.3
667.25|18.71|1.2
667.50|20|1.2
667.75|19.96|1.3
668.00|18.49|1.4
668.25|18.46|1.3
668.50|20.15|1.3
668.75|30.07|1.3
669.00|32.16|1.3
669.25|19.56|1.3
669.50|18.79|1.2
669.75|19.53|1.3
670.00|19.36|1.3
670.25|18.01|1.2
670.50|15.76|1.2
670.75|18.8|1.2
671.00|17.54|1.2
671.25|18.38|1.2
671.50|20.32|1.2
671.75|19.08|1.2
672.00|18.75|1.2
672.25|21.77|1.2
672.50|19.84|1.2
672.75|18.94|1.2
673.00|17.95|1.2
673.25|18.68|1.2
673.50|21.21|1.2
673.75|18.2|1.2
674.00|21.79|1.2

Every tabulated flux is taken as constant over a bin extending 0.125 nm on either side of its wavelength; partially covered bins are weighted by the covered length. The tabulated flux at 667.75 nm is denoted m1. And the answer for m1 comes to 19.96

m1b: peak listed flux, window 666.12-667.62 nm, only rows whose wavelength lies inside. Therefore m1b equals 21.2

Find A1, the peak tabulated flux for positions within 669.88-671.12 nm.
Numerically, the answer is 19.36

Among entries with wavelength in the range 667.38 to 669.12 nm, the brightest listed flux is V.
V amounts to 32.16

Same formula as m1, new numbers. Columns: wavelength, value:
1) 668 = 18.49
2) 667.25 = 18.71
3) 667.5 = 20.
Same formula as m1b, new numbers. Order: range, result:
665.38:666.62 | 19.68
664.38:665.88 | 21.08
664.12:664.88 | 20.21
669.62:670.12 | 19.53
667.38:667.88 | 20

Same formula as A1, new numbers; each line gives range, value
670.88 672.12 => 20.32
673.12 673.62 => 21.21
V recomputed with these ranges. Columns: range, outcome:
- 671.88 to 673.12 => 21.77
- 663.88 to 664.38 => 20.8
